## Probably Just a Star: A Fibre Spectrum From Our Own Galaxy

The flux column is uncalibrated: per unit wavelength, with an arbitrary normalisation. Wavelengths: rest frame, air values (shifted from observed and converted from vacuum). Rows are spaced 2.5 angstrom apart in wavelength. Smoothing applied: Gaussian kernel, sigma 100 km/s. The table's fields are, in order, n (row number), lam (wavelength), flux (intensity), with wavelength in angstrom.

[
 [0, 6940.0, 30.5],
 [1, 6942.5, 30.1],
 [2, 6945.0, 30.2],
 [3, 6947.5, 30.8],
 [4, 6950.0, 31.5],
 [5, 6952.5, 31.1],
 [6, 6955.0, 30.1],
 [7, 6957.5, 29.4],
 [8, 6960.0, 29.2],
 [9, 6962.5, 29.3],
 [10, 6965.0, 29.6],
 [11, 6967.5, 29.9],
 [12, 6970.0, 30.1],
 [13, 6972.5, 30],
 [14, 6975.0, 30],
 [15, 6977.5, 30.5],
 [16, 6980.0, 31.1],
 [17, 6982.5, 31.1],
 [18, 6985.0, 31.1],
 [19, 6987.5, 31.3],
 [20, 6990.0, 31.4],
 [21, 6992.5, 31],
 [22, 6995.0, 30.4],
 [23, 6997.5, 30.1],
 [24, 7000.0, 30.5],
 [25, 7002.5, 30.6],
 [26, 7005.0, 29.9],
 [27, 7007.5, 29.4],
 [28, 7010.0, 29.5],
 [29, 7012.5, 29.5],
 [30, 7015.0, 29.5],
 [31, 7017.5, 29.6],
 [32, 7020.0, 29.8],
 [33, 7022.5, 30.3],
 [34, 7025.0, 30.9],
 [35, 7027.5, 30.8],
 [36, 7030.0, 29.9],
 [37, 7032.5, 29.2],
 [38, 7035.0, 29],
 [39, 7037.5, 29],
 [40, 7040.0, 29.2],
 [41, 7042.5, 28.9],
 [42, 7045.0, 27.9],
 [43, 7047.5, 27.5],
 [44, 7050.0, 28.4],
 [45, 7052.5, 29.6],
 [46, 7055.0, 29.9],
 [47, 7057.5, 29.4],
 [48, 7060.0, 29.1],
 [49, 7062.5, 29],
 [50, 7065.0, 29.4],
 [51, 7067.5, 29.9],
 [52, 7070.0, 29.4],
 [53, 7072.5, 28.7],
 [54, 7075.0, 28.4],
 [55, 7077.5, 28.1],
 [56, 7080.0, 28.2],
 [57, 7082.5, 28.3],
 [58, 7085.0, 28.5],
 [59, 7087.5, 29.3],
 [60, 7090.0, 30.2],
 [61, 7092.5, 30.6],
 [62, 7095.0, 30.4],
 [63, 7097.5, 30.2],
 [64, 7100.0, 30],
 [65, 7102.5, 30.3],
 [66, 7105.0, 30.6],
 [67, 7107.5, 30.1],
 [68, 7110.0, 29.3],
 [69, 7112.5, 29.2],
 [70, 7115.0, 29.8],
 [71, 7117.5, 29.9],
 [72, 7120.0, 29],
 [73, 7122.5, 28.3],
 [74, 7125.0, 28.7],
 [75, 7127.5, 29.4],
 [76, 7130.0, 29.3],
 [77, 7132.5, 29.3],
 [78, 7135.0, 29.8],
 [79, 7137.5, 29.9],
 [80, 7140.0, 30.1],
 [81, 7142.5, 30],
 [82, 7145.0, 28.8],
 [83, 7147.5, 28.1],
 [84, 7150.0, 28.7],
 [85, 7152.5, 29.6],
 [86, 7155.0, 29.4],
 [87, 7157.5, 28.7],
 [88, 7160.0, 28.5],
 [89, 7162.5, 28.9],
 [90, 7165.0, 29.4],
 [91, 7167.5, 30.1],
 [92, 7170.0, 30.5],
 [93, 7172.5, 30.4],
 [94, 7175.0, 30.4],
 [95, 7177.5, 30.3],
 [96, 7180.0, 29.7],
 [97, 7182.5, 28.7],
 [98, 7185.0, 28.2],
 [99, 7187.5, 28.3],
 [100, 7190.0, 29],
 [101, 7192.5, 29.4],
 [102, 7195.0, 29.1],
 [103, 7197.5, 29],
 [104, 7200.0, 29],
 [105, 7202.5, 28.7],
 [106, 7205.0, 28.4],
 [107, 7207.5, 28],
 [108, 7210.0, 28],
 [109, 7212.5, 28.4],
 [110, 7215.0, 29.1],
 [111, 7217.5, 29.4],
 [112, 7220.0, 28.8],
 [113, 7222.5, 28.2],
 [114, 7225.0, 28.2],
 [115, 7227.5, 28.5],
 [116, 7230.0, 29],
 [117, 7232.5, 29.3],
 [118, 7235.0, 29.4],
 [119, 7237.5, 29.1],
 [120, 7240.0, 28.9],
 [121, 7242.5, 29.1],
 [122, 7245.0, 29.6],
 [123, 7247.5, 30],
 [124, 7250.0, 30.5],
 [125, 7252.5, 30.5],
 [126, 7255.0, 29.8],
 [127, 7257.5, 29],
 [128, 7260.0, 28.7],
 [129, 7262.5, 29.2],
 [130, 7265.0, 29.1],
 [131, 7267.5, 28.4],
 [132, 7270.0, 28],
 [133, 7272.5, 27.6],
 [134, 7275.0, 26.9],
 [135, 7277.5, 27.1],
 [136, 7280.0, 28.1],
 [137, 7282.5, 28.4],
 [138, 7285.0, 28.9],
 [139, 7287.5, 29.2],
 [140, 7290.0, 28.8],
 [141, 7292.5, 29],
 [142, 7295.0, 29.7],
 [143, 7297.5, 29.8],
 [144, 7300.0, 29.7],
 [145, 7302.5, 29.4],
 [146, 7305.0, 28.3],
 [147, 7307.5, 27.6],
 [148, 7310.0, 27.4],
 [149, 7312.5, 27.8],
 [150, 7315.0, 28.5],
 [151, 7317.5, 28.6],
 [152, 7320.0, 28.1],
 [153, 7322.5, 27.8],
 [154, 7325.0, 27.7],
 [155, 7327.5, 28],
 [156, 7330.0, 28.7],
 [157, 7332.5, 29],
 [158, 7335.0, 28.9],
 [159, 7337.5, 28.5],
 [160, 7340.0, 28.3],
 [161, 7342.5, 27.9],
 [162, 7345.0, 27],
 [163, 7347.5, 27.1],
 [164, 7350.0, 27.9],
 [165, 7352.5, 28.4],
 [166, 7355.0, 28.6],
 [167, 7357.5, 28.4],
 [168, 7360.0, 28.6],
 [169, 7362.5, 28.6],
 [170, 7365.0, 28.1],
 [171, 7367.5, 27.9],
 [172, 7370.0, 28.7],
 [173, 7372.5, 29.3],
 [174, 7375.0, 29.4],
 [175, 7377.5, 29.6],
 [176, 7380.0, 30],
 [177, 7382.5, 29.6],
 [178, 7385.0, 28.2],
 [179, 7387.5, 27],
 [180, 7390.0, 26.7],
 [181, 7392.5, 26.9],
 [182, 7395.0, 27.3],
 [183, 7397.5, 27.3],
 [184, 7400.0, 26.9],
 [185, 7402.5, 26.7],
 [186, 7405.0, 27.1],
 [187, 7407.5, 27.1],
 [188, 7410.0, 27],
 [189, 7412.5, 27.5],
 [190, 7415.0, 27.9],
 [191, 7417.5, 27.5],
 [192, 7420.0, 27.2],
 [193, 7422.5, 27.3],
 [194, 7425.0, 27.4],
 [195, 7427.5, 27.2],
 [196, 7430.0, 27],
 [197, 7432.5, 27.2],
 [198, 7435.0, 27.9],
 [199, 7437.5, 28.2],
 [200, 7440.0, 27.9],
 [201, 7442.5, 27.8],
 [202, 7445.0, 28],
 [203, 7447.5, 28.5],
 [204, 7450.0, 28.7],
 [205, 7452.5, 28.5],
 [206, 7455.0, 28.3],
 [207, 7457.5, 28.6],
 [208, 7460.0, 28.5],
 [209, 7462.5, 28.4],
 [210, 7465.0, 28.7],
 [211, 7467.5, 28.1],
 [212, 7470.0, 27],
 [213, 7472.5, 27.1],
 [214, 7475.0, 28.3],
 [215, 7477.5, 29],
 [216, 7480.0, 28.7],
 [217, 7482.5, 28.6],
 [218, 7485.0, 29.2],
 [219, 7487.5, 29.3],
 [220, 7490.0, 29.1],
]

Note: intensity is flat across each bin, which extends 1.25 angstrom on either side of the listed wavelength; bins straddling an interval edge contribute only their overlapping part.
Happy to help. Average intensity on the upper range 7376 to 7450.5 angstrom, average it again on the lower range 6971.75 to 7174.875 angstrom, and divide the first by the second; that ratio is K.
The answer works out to 0.9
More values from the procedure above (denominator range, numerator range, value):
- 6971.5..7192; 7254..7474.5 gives 0.95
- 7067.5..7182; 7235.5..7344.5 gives 0.97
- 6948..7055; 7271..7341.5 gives 0.95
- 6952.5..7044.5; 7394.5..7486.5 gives 0.93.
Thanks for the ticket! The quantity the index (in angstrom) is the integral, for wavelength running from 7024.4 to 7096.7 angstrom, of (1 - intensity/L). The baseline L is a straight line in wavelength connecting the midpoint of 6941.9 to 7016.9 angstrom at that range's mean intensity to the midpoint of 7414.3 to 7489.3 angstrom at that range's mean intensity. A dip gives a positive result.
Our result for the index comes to 1.7 angstrom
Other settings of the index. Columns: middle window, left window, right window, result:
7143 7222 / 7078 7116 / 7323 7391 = 0.4 angstrom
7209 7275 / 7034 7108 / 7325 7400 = -0.7 angstrom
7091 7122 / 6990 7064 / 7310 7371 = -0.7 angstrom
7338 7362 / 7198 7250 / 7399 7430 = -0.2 angstrom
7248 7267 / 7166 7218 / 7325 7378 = -0.4 angstrom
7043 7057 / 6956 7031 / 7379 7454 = 0.5 angstrom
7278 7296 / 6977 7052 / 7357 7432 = -0.2 angstrom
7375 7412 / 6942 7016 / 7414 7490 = 0.8 angstrom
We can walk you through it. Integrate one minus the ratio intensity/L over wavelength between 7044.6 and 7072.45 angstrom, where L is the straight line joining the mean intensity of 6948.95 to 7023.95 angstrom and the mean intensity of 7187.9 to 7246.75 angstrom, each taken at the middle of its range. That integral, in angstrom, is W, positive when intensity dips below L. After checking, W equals 0.7 angstrom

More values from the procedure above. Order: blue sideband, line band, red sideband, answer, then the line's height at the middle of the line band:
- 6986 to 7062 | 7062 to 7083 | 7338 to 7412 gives 0.46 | 29.5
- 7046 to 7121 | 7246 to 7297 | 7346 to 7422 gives -0.70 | 28.5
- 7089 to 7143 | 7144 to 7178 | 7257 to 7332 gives 0.02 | 29.4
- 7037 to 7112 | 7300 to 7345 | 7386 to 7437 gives -0.82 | 27.8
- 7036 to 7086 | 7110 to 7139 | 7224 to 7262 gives -0.33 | 29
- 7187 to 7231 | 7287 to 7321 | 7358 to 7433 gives -0.54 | 28.3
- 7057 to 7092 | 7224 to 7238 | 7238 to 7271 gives 0.16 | 29.3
